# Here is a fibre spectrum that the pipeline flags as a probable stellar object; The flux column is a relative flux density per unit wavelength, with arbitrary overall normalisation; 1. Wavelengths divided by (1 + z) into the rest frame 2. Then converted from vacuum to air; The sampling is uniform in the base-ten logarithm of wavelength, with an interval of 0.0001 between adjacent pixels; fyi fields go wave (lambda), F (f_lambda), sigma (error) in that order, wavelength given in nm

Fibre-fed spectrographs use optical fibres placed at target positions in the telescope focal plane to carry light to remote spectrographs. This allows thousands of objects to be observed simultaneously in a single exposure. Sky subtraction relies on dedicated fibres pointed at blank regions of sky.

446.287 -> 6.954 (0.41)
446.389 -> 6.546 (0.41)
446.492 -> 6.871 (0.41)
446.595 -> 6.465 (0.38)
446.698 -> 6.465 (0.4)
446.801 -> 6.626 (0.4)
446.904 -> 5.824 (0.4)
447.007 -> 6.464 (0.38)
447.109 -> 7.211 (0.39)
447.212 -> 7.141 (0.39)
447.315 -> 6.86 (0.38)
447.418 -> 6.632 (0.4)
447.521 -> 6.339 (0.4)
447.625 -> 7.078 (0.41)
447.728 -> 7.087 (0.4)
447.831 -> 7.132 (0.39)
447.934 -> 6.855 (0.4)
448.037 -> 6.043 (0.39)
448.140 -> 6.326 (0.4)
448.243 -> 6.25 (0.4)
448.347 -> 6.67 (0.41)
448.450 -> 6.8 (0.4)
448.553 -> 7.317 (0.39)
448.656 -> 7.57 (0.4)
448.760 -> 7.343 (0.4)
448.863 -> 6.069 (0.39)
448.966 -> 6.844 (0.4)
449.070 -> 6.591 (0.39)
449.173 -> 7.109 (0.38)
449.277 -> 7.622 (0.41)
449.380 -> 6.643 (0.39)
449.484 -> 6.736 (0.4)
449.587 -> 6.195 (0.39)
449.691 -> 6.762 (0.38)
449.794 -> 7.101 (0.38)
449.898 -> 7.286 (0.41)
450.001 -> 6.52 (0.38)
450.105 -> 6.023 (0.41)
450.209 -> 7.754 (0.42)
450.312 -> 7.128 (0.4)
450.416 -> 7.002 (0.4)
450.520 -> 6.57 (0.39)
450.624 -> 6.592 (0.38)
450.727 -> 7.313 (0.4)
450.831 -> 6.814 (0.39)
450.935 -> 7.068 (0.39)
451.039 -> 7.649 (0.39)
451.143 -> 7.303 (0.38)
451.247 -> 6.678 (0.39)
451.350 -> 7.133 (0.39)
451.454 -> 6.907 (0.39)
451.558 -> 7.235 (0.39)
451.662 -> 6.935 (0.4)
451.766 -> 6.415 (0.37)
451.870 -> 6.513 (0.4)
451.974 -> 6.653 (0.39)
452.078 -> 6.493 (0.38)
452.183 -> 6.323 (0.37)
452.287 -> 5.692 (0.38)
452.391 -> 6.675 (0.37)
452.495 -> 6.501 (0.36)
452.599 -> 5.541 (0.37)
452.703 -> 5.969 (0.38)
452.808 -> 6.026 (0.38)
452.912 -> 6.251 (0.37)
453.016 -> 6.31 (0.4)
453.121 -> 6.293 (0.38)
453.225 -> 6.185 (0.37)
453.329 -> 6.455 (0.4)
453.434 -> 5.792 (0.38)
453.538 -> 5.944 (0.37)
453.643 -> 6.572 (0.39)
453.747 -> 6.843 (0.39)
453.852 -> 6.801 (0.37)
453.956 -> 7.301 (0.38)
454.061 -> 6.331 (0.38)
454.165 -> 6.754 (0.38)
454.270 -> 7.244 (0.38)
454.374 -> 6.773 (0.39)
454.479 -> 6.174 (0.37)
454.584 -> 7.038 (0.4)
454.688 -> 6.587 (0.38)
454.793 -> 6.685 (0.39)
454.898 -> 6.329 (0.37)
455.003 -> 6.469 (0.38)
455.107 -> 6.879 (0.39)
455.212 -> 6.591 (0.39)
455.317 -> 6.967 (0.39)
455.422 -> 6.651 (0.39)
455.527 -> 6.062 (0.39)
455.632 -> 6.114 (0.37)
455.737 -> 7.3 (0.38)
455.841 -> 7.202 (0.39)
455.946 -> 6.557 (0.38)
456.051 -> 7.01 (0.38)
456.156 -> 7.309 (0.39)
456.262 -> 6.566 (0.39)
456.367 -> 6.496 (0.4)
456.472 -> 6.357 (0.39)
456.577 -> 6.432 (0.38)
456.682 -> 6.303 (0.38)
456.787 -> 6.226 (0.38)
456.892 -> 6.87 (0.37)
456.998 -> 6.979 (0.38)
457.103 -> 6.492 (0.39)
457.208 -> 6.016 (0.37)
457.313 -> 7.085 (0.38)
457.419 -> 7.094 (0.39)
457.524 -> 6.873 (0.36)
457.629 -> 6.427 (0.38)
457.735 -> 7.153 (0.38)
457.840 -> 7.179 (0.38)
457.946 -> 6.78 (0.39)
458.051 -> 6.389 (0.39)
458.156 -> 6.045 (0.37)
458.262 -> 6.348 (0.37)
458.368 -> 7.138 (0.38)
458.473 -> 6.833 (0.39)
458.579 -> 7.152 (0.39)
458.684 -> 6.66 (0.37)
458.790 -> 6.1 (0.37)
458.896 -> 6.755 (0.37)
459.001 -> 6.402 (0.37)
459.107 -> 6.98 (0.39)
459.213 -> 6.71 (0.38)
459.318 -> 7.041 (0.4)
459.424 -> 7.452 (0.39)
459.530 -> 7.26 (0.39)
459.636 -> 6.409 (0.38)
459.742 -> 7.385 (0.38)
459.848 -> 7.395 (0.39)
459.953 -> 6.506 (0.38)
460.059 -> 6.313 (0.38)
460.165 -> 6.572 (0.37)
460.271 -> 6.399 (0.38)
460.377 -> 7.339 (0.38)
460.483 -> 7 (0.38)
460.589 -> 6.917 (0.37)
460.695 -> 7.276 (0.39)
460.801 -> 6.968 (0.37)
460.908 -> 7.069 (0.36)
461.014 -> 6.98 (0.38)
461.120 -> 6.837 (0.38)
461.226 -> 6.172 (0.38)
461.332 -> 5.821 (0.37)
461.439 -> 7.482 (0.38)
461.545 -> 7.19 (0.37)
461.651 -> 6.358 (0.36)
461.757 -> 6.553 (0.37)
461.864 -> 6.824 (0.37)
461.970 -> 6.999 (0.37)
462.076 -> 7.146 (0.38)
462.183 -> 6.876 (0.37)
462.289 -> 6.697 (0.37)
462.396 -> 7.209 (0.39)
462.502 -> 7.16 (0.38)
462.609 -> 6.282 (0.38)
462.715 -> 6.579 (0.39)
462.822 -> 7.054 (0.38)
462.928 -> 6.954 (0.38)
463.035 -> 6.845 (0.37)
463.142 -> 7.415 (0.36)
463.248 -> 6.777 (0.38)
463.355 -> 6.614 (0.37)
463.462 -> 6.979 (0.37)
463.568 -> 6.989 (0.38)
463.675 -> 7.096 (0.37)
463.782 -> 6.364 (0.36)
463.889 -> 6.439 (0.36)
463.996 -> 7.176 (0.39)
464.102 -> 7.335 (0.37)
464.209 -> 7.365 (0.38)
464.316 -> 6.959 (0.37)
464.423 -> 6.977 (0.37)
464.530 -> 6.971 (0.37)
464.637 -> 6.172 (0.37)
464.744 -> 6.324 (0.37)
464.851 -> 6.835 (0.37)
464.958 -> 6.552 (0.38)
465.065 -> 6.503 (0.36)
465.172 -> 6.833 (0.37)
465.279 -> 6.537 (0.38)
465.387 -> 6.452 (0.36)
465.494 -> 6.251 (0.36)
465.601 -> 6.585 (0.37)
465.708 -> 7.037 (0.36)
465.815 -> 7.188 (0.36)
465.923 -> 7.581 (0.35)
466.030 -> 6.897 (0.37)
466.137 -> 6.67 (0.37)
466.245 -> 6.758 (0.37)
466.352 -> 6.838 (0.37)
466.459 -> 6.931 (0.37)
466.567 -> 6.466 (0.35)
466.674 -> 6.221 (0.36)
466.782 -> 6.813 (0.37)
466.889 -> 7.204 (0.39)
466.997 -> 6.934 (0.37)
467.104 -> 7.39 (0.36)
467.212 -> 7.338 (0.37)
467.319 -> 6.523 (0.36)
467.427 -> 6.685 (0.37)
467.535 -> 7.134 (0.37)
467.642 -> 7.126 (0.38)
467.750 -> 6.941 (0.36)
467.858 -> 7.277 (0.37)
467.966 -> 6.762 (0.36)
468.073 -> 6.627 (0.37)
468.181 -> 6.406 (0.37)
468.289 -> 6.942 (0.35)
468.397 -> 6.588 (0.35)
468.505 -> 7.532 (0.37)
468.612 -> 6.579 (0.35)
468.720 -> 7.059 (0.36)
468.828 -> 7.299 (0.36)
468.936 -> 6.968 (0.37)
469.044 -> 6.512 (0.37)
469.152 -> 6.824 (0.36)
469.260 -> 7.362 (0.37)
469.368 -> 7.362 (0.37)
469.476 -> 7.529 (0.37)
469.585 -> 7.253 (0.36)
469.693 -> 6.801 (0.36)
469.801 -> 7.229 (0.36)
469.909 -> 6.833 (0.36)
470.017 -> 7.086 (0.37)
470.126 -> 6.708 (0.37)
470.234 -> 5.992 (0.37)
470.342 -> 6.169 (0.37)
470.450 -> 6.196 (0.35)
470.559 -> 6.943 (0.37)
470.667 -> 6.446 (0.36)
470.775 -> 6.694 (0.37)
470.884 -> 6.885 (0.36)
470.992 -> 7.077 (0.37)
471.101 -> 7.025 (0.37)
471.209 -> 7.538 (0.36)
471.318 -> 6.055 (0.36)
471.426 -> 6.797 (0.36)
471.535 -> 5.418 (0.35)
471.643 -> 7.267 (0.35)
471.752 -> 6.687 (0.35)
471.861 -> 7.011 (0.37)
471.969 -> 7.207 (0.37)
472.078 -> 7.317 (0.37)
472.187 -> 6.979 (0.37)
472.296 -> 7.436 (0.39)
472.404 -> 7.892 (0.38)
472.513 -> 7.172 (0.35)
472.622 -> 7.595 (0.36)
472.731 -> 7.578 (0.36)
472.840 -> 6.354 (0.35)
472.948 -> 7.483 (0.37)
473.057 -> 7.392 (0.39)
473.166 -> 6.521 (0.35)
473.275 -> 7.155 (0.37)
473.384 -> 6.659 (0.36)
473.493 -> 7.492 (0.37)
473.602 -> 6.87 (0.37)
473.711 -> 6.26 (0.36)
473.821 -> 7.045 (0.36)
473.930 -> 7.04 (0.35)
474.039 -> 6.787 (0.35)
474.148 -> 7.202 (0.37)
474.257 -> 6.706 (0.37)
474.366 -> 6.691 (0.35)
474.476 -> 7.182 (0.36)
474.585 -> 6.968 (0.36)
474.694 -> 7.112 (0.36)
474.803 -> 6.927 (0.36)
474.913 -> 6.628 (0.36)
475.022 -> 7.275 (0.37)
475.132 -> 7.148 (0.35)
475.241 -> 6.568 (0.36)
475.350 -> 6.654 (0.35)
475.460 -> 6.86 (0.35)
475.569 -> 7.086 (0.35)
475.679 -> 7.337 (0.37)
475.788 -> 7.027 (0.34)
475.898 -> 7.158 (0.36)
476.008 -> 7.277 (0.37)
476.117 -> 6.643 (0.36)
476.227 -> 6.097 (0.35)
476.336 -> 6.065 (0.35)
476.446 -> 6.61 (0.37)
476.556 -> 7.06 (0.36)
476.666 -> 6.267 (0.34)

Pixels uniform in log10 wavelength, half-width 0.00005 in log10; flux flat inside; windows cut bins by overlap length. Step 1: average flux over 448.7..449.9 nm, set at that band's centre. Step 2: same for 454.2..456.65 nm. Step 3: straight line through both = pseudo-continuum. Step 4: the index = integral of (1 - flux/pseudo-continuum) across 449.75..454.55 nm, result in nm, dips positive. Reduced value 0.09 nm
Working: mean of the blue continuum 6.84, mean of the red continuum 6.68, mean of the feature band 6.65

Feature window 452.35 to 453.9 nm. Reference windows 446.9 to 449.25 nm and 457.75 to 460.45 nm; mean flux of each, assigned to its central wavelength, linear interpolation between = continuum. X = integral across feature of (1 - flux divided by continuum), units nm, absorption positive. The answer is 0.12 nm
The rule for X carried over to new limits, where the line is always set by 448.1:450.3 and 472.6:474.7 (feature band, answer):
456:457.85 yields 0.05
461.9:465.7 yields 0.07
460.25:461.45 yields 0.01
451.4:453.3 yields 0.13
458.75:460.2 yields 0.02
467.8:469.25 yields 0.02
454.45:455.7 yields 0.06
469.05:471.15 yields 0.04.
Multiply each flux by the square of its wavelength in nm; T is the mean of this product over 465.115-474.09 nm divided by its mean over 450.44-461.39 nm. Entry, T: 1.10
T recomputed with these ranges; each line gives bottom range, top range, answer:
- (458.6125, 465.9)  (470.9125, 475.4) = 1.07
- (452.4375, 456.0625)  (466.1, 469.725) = 1.13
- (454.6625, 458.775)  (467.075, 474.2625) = 1.10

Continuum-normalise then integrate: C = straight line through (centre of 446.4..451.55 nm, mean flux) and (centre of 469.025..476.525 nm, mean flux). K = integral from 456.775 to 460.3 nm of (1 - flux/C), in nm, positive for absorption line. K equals 0.057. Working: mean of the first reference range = 6.83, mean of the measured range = 6.76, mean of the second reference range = 6.92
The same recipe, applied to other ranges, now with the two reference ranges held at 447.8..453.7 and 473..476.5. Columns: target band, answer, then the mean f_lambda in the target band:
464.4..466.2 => 0.02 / 6.72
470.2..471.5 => 0.04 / 6.64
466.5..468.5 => -0.01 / 6.87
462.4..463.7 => -0.02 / 6.91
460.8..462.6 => -0.01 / 6.82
